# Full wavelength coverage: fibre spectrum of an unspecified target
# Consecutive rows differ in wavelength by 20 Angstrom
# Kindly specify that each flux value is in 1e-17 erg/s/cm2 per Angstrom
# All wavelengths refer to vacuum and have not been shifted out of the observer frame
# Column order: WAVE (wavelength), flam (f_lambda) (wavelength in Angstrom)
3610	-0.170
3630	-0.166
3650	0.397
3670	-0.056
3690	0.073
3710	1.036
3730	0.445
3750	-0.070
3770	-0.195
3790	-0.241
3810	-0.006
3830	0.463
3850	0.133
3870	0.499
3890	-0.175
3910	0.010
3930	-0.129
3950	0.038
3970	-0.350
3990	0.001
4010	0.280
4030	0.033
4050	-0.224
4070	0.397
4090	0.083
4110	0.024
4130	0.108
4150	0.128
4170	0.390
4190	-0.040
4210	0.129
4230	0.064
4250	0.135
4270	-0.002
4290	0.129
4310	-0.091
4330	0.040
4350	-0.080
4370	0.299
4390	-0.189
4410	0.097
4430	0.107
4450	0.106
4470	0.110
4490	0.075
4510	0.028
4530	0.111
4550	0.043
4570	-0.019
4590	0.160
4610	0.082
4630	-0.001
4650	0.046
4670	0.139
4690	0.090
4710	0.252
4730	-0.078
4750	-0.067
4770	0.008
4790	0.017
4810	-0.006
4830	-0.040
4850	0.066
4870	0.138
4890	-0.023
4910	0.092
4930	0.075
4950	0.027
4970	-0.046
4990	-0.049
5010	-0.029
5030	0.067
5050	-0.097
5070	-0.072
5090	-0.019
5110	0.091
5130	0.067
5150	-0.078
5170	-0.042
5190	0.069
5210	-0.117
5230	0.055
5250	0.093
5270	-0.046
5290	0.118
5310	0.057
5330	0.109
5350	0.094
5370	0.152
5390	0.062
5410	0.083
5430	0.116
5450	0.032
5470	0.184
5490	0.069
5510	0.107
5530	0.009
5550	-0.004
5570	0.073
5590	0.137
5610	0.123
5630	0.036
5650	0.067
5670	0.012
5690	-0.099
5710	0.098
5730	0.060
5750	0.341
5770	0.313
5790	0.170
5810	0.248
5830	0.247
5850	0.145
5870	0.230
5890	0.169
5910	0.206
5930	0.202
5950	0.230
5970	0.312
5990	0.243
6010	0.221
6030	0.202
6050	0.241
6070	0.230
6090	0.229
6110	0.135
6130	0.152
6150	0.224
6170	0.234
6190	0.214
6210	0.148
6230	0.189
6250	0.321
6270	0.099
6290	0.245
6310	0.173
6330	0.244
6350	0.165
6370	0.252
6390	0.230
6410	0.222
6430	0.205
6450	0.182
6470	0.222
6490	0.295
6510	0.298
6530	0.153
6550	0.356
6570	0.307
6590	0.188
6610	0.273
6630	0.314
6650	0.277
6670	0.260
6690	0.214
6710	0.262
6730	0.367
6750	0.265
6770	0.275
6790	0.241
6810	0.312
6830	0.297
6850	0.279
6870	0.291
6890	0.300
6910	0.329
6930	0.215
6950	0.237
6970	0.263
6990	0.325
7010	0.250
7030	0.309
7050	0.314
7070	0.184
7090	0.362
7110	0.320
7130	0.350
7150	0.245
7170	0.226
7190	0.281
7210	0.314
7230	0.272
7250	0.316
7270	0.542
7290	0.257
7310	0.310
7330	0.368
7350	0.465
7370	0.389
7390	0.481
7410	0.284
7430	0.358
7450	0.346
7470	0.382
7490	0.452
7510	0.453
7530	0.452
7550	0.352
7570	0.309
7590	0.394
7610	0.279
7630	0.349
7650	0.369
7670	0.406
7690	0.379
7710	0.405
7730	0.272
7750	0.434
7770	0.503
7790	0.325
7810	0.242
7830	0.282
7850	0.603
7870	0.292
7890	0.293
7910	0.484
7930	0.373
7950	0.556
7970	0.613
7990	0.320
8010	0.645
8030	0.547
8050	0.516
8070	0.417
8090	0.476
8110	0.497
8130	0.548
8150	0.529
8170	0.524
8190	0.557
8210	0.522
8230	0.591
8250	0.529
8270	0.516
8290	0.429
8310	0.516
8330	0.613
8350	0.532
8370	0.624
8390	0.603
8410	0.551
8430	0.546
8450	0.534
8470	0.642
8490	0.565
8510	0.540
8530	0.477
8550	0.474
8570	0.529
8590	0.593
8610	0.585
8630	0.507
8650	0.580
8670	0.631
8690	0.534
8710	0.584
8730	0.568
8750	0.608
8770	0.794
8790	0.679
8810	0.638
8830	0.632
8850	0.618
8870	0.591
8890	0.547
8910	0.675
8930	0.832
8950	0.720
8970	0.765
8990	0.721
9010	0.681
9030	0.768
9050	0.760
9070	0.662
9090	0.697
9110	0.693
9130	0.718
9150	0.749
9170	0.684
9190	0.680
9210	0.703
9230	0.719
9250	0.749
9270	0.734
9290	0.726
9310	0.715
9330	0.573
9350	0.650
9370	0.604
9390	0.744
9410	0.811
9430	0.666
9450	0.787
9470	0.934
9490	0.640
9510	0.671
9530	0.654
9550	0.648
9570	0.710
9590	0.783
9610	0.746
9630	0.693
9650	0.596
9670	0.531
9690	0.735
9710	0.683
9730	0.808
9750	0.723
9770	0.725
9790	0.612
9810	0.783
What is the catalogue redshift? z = 0.987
